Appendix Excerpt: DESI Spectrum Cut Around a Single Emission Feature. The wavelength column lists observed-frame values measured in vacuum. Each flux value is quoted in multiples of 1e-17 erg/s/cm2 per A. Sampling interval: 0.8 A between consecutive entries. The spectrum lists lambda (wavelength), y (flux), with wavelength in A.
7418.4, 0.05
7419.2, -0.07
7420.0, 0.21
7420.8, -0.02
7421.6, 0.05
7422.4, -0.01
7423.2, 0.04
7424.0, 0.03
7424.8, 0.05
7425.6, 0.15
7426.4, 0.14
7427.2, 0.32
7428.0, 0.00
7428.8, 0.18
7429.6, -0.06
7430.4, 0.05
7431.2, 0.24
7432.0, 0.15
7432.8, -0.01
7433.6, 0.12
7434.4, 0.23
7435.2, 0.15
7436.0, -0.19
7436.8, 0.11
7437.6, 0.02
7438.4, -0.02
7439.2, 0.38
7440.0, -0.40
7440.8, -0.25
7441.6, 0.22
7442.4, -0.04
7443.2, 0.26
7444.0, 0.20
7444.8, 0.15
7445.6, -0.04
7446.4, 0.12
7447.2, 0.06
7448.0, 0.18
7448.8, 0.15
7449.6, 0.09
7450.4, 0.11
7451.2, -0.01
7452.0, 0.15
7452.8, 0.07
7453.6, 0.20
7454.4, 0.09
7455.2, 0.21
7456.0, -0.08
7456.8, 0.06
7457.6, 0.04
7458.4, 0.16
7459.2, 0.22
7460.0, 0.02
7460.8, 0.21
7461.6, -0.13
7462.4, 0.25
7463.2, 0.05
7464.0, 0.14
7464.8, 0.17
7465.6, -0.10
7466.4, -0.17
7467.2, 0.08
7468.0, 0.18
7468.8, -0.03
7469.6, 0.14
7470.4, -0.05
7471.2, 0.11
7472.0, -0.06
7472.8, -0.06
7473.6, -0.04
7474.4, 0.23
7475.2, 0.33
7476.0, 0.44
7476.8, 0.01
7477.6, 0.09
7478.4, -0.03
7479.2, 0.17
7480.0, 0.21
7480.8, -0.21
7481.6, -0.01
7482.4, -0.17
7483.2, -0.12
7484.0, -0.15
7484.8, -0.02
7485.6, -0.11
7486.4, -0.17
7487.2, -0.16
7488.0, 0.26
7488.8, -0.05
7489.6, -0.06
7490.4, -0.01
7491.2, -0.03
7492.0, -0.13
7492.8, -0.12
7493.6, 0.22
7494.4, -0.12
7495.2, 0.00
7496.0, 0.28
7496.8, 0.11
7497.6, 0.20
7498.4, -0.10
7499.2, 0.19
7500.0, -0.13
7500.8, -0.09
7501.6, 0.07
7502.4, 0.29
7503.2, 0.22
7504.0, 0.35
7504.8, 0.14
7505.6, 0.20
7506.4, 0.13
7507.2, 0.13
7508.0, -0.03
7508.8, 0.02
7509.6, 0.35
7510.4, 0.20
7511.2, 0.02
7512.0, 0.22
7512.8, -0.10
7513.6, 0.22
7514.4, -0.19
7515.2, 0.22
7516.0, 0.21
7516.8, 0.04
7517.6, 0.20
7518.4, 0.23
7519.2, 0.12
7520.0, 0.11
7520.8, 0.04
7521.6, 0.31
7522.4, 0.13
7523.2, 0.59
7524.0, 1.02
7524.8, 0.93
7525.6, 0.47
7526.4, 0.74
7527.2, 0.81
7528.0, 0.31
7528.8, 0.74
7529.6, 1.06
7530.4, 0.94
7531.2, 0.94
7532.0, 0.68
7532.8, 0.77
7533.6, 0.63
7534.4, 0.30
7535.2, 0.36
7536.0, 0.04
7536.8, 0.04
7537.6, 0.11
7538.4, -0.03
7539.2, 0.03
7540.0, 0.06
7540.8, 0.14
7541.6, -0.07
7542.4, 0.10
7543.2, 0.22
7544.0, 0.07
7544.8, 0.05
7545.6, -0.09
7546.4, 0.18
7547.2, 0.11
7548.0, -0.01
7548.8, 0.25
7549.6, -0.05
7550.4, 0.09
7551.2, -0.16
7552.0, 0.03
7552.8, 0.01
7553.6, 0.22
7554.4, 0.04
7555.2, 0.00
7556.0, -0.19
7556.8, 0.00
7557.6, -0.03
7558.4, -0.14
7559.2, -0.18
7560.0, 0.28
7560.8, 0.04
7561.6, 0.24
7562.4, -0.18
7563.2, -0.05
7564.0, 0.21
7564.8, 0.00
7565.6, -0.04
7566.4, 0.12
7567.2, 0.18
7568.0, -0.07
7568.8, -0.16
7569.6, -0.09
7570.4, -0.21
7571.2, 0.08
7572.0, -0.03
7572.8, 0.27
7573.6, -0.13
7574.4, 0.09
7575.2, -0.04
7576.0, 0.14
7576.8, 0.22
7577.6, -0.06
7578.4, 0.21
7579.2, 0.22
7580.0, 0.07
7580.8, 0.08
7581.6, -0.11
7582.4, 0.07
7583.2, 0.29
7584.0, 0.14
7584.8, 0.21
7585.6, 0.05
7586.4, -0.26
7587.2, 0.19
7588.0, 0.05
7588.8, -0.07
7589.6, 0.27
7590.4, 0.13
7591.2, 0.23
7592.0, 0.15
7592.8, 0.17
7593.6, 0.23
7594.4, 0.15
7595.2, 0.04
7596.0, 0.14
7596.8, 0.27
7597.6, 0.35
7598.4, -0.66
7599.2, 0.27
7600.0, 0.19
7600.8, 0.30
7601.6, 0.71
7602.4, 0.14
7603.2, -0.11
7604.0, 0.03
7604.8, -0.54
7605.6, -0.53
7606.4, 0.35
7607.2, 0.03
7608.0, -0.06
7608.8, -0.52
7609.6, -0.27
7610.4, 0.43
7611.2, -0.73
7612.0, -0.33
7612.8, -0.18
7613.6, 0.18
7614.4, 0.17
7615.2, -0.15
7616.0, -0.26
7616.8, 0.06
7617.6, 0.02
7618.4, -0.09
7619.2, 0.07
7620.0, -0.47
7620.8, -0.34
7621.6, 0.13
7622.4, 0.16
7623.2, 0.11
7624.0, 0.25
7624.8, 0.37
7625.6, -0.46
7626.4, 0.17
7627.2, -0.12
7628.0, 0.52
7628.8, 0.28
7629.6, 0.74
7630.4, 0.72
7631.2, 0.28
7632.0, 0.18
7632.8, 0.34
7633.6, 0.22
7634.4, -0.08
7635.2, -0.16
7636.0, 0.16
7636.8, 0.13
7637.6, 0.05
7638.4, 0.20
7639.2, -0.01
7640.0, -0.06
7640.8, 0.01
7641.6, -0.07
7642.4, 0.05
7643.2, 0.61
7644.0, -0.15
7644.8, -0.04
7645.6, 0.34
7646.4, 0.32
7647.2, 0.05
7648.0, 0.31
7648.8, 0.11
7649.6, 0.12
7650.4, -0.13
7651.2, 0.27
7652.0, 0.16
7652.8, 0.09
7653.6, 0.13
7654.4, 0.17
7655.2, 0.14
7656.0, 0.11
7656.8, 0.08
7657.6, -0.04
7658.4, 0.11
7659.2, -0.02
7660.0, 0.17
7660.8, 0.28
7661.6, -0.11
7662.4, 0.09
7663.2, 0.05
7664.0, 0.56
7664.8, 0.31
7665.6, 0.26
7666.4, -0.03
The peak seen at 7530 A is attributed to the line [O II]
